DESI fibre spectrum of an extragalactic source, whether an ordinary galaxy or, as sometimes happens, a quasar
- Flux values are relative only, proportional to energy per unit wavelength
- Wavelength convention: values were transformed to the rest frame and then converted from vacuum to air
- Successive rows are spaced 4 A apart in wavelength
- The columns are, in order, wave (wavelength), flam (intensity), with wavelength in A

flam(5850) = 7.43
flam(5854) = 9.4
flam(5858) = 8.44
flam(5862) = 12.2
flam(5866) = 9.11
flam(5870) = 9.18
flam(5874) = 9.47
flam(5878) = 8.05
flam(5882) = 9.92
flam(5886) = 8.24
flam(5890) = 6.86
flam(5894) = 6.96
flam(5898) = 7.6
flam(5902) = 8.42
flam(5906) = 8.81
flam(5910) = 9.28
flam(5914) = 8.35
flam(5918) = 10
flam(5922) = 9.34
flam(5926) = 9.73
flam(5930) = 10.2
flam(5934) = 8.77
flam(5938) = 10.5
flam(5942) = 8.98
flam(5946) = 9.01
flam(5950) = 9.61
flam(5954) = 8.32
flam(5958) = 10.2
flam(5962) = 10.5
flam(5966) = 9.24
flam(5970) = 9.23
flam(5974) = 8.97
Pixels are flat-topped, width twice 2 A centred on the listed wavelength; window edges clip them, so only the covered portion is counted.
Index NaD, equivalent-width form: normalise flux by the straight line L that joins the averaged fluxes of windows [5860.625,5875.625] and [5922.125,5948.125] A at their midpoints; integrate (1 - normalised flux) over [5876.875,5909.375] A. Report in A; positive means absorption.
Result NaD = 5.34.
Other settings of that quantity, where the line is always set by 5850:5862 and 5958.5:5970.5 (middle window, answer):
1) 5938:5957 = 1.0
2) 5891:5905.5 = 2.6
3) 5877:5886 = 0.4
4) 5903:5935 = 0.8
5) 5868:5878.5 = 0.3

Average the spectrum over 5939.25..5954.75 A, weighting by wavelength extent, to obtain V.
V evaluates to 9.11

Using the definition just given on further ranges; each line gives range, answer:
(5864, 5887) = 9.03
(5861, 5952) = 9.03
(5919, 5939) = 9.68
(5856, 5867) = 9.99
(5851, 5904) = 8.73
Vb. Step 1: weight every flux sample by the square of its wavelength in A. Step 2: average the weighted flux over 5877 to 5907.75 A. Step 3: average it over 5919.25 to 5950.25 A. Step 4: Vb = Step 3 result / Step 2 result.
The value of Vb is 1.2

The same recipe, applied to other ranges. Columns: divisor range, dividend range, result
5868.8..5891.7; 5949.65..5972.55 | 1.13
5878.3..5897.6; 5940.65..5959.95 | 1.18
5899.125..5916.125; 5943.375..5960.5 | 1.09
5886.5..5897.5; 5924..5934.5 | 1.36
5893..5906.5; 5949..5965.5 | 1.24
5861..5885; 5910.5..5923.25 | 0.99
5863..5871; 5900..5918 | 0.94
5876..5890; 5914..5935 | 1.14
